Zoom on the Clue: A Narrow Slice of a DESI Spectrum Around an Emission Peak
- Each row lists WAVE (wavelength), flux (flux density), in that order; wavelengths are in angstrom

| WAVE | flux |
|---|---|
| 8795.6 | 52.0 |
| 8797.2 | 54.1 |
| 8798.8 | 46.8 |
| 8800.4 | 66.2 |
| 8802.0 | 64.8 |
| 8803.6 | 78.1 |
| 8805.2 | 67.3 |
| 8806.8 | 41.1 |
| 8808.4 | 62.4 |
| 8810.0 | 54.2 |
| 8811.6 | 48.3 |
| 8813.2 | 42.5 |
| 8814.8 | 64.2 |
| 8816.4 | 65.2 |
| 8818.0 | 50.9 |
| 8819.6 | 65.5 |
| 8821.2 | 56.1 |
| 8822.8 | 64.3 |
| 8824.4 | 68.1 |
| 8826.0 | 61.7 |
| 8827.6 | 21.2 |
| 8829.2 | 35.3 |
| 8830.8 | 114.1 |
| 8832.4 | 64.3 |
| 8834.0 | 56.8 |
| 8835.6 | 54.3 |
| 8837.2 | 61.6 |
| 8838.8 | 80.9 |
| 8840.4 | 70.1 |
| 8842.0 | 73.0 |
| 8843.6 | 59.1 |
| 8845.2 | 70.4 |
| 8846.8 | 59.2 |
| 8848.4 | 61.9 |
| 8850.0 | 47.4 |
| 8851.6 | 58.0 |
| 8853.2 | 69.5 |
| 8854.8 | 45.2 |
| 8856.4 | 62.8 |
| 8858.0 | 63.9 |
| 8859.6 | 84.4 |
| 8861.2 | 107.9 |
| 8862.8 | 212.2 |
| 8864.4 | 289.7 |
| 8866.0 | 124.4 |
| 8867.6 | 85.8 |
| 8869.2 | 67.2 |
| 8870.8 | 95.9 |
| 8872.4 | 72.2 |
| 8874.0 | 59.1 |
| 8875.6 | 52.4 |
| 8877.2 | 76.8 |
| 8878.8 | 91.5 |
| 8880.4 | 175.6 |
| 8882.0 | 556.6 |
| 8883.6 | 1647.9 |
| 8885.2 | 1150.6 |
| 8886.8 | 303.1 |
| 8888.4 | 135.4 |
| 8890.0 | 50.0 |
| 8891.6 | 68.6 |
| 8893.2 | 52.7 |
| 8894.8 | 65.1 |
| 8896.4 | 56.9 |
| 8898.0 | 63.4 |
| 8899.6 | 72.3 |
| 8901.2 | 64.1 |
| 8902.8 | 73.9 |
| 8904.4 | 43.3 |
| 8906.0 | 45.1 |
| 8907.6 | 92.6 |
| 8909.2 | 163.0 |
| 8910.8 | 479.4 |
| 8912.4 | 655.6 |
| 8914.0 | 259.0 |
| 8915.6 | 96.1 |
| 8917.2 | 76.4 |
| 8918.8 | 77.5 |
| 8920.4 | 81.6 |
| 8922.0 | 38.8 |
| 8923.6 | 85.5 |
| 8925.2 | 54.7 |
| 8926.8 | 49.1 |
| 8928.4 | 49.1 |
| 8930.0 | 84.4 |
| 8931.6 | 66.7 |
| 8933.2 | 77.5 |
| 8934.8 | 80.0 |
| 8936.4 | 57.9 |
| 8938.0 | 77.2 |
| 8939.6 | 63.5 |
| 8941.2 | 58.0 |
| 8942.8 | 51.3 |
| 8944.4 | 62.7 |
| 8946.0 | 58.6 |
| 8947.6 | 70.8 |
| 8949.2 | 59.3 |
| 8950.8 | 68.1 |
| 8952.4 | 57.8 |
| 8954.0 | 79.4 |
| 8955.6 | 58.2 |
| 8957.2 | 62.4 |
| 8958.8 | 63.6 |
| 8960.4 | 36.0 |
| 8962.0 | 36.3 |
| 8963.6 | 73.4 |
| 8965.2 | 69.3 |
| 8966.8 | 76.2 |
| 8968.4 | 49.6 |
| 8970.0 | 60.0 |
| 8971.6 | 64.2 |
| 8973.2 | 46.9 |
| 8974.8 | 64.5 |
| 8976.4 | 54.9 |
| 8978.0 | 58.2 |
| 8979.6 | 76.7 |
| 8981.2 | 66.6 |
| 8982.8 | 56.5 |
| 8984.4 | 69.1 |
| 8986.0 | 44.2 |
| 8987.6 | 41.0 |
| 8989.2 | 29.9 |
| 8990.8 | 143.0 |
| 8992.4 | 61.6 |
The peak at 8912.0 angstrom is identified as [N II]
